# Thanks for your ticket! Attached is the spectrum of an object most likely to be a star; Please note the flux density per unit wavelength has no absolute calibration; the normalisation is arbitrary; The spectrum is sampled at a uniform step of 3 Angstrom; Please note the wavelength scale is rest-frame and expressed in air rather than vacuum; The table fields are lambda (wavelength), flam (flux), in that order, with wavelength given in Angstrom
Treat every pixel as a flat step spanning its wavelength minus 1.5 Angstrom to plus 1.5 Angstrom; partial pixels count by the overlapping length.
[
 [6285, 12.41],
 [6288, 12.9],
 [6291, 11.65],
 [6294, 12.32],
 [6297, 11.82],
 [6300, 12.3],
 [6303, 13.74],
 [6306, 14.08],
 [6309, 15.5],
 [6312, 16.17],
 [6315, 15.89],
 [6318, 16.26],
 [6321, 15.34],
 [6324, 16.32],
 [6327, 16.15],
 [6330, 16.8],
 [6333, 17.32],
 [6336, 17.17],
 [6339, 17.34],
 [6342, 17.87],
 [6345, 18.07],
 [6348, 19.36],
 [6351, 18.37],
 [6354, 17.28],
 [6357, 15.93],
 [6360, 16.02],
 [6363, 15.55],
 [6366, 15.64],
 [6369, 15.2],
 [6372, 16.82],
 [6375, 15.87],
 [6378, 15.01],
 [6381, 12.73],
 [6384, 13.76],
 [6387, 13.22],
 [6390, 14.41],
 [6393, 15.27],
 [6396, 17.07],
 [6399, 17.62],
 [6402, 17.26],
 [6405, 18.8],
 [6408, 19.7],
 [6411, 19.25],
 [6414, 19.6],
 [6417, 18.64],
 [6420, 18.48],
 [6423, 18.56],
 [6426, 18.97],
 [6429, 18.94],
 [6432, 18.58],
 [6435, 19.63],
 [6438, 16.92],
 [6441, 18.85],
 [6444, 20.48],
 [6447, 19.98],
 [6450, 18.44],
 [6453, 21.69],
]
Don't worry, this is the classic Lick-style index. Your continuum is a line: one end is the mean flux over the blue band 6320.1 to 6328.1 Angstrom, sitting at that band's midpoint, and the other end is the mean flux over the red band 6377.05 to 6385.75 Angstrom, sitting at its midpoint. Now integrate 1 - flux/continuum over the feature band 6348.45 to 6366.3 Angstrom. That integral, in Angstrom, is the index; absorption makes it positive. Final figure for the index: -2.4 Angstrom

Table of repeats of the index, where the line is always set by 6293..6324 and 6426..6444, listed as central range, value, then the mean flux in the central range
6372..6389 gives 2.6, 14.4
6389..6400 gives 0.8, 16.1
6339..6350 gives -1.8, 18.3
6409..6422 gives -0.6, 19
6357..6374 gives 0.6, 15.9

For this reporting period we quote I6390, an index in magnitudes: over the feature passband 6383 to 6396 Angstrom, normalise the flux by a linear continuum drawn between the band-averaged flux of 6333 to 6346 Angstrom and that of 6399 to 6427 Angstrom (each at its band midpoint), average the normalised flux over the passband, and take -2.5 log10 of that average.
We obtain 0.26 mag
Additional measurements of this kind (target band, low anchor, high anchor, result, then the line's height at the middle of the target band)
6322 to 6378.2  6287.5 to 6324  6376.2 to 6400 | -0.16 mag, 14.5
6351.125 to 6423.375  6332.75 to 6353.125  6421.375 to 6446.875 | 0.12 mag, 18.4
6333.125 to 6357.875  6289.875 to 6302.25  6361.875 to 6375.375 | -0.21 mag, 14.6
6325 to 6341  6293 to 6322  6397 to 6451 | -0.11 mag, 15.3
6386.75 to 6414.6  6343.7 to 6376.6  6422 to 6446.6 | 0.04 mag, 17.9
